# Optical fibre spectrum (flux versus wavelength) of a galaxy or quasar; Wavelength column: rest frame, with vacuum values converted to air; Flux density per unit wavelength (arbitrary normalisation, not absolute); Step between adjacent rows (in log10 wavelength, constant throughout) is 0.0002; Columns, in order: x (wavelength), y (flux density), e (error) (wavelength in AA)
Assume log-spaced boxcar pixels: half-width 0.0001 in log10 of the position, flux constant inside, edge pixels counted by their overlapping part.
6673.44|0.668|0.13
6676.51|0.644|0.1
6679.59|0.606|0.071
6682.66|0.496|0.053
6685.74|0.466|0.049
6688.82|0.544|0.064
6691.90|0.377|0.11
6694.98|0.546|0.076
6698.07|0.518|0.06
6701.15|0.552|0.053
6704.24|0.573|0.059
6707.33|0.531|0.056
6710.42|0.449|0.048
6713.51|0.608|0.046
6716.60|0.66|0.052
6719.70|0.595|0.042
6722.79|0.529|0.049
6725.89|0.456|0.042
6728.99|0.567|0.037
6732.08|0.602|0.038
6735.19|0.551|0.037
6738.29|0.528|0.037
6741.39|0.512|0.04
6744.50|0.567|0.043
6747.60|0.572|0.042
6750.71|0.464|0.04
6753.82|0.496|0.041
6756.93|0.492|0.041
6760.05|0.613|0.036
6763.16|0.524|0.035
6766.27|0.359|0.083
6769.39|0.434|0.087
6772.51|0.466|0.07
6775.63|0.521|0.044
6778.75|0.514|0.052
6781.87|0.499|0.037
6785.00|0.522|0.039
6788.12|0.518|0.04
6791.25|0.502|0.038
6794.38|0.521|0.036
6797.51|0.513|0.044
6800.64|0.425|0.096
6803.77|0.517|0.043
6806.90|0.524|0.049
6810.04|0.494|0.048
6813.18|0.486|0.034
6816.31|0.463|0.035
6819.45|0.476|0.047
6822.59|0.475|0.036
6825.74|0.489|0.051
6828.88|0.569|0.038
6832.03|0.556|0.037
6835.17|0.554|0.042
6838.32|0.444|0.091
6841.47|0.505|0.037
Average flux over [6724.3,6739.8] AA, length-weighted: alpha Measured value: 0.541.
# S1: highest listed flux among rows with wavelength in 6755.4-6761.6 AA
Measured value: 0.613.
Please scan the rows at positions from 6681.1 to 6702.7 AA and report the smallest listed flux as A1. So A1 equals 0.377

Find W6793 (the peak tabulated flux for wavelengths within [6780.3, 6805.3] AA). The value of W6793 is 0.522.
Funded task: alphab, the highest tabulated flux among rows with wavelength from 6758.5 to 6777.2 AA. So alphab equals 0.613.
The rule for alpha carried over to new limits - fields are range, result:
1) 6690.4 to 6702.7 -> 0.499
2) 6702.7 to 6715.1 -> 0.541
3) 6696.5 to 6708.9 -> 0.543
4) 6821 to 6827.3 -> 0.481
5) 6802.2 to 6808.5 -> 0.52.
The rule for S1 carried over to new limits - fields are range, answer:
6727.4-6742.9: 0.602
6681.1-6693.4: 0.544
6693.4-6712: 0.573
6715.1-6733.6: 0.66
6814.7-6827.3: 0.489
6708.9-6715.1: 0.608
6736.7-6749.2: 0.572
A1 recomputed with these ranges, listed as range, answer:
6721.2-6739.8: 0.456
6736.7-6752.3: 0.464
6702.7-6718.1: 0.449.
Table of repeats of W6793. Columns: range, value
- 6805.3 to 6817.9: 0.524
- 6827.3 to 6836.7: 0.569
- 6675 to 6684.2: 0.644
